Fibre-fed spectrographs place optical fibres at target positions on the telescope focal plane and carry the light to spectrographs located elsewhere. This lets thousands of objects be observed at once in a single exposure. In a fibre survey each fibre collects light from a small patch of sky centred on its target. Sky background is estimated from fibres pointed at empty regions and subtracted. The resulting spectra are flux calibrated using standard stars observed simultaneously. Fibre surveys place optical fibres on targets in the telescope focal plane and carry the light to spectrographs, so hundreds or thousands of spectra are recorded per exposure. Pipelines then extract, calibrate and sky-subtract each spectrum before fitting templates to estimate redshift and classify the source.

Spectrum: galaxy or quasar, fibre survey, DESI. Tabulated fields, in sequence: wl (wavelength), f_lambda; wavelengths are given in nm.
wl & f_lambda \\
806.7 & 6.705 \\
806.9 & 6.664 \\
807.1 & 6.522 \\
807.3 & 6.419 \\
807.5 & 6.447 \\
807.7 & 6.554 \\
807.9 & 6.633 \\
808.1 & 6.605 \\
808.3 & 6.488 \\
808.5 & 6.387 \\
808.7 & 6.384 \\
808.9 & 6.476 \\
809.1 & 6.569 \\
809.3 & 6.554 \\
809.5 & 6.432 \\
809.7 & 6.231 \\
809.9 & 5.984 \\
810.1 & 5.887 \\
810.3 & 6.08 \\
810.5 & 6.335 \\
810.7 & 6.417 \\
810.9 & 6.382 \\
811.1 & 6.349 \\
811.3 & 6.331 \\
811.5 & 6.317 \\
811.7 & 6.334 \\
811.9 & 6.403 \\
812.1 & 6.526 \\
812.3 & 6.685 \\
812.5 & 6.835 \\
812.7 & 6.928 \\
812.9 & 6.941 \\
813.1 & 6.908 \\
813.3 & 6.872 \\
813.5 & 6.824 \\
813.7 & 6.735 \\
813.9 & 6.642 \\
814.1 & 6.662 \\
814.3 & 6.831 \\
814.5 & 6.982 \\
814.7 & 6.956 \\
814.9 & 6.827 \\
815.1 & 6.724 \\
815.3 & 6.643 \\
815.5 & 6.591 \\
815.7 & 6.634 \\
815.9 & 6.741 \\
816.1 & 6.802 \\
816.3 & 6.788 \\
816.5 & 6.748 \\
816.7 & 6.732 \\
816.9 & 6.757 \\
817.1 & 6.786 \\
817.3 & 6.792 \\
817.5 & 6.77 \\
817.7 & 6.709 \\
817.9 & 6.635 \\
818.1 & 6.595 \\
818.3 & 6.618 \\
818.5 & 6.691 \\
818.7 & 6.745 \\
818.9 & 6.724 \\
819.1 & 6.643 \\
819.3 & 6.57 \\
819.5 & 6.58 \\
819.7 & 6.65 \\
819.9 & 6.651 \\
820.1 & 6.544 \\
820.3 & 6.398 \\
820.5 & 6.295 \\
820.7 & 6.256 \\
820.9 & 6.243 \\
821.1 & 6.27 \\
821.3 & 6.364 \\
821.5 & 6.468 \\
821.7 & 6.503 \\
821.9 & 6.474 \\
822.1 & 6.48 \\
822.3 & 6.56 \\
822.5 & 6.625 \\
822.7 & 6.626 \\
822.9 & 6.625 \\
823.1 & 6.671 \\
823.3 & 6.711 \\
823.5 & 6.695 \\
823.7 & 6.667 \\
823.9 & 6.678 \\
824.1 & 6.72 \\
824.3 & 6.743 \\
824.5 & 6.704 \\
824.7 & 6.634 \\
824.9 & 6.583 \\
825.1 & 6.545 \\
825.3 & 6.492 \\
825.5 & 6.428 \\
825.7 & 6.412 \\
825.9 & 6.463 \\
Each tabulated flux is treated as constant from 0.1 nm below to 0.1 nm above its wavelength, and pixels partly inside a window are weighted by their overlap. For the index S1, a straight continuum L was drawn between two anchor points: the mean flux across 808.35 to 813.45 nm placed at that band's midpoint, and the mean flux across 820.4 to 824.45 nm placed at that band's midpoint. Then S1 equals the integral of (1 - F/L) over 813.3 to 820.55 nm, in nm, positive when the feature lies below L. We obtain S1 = -0.22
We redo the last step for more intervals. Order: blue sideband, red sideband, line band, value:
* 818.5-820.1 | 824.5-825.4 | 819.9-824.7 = 0.051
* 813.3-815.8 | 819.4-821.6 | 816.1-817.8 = -0.035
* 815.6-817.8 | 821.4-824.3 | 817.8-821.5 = 0.089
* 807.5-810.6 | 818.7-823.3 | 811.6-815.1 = -0.180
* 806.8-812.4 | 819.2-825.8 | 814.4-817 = -0.118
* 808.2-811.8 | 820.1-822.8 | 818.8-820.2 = -0.045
